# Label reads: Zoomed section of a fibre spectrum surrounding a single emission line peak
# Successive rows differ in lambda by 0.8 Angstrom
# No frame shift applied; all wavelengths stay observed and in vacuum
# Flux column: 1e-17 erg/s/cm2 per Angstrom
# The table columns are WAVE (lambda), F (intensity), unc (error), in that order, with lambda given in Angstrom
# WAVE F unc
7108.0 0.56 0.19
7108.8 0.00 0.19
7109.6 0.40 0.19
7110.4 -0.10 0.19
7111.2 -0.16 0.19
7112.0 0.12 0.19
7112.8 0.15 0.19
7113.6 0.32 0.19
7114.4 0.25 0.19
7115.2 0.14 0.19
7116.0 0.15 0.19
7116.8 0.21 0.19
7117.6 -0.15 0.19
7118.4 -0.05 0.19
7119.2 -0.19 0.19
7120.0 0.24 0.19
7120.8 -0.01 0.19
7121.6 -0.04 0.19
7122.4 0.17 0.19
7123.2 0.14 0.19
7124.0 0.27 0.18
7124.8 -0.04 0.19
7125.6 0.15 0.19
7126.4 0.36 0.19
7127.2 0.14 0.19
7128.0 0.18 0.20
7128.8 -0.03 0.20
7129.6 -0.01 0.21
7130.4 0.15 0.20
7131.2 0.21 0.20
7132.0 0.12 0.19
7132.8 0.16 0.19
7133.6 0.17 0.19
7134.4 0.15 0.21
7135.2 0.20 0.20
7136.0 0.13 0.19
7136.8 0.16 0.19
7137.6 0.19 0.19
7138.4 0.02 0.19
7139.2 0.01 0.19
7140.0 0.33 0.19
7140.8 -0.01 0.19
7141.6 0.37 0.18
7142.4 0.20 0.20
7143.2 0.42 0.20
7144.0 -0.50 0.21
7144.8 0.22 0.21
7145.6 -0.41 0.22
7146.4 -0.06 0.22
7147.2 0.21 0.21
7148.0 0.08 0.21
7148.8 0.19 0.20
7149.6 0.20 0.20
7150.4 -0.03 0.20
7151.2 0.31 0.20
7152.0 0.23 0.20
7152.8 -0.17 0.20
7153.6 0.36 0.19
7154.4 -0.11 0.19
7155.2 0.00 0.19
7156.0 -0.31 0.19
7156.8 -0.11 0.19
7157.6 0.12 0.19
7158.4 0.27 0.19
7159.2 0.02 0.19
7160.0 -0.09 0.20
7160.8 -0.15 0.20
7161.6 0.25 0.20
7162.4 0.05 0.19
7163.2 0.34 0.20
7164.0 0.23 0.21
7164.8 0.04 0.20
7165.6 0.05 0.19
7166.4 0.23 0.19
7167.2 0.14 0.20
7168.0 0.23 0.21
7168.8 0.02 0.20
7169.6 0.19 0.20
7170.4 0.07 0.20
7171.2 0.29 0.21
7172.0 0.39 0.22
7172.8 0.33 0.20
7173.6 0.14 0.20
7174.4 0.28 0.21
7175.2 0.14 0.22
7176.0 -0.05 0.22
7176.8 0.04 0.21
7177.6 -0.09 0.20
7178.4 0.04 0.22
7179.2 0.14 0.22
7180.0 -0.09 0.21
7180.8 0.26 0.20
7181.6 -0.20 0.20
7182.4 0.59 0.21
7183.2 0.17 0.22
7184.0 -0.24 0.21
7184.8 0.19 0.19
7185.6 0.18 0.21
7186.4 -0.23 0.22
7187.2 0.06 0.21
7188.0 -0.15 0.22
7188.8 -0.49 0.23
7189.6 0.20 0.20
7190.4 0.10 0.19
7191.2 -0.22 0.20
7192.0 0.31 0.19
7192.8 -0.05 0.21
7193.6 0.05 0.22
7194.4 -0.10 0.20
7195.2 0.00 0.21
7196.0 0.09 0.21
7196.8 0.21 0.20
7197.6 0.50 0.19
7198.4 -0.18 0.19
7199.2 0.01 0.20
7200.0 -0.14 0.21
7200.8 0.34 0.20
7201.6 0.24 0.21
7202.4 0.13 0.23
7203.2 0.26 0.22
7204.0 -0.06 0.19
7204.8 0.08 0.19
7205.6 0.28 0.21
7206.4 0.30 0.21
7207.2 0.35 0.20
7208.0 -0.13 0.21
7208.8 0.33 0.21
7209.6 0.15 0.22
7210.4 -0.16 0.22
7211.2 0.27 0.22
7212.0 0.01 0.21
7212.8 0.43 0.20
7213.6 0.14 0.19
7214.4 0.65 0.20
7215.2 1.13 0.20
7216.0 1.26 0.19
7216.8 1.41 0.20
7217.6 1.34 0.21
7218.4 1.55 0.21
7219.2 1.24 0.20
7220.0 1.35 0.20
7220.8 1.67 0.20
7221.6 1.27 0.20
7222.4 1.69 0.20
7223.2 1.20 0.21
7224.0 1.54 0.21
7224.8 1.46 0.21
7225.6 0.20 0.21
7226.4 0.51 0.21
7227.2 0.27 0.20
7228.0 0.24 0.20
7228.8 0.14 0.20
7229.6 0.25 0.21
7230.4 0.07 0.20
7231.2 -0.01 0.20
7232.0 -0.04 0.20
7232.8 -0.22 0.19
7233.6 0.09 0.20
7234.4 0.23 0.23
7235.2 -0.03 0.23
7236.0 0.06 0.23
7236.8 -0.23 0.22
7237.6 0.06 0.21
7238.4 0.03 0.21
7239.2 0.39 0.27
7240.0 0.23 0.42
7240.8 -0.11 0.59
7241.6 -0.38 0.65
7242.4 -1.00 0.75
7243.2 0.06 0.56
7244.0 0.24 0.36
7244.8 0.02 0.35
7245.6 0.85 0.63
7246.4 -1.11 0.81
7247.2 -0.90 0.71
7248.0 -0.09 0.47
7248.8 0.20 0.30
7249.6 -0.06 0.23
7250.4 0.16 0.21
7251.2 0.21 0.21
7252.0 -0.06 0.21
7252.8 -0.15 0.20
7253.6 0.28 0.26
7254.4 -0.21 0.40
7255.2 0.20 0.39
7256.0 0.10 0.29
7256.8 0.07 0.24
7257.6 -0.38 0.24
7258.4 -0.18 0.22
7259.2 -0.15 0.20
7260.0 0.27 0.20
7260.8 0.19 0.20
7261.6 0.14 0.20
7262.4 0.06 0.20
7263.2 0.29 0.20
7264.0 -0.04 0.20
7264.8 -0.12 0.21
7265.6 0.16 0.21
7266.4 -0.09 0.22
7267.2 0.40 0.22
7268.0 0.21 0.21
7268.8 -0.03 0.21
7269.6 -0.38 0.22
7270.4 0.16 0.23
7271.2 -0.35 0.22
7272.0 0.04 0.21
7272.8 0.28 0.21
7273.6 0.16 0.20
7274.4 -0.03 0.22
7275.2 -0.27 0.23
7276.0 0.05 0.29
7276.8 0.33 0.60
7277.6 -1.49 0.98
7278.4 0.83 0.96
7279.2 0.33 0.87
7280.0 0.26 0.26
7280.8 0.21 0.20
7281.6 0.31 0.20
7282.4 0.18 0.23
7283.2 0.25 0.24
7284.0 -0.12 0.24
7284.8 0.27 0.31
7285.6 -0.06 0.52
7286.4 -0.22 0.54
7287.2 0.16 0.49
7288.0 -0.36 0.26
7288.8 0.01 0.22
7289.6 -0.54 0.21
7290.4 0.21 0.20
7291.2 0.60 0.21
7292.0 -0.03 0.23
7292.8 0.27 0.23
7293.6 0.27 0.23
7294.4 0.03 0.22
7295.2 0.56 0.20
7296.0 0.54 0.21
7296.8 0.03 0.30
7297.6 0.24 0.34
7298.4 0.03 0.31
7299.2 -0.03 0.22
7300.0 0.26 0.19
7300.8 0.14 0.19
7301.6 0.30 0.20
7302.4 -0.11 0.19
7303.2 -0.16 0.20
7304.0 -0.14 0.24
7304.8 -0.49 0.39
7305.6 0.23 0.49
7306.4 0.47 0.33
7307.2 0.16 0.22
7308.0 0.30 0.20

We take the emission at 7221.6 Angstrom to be [O II]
